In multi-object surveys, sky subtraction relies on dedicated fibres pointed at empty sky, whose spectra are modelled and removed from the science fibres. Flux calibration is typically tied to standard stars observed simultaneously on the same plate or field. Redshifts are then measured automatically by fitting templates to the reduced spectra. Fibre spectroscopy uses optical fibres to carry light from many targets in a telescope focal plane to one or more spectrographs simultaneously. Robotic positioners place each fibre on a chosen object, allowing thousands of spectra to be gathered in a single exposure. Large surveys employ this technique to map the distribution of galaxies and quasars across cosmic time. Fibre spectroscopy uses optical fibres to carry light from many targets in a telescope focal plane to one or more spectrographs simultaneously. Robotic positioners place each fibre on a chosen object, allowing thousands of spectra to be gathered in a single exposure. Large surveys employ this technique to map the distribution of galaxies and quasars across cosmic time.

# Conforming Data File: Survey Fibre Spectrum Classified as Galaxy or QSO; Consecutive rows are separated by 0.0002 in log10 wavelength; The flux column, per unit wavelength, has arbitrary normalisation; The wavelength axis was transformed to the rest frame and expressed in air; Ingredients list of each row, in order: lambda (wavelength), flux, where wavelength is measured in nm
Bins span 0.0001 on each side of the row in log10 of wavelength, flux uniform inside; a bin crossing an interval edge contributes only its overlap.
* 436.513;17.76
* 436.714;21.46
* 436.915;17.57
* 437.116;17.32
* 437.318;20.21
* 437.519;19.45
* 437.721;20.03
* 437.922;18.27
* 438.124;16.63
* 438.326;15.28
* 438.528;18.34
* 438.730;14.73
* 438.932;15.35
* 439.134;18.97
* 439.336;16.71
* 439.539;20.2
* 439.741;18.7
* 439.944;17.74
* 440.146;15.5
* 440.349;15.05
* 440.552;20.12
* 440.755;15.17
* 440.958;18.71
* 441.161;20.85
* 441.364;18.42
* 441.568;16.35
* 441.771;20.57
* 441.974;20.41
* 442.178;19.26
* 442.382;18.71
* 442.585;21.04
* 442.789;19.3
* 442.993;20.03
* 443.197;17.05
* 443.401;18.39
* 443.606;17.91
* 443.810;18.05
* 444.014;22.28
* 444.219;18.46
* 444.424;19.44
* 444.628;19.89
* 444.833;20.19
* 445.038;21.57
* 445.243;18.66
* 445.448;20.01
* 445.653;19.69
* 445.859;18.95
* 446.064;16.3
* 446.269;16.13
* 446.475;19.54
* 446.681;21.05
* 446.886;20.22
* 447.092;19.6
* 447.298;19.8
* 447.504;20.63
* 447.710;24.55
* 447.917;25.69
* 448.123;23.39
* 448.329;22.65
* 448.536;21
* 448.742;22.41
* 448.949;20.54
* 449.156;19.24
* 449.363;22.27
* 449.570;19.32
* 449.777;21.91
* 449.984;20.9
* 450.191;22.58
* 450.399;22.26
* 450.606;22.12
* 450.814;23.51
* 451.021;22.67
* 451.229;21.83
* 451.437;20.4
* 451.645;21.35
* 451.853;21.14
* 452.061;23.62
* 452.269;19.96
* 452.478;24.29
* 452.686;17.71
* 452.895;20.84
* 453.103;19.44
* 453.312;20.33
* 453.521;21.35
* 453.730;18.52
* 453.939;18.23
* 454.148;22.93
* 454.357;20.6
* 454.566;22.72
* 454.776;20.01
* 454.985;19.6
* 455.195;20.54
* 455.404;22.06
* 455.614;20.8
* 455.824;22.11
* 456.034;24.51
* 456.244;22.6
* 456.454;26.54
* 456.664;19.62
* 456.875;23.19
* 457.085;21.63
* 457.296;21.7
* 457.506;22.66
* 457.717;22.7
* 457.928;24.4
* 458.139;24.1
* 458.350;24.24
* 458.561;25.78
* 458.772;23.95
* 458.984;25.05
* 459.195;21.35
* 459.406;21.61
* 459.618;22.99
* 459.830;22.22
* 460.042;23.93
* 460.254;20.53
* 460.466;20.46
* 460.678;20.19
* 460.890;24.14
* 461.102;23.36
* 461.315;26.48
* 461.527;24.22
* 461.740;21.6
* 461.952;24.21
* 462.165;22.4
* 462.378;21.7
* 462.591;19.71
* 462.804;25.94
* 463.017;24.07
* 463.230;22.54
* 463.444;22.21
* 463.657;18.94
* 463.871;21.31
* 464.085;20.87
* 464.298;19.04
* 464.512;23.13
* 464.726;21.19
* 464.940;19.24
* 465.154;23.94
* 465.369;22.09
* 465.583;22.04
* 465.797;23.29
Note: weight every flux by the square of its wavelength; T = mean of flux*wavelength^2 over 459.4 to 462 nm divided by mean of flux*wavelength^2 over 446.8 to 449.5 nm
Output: 1.1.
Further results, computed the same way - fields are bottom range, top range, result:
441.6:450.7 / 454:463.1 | 1.18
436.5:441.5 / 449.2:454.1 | 1.25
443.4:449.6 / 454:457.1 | 1.12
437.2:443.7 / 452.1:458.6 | 1.28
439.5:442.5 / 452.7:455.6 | 1.18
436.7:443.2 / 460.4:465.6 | 1.35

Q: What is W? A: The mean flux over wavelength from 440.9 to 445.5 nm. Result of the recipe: 19.4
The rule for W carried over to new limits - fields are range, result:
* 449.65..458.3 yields 21.7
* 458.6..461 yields 22.5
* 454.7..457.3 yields 21.9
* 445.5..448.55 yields 20.6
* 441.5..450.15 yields 20.1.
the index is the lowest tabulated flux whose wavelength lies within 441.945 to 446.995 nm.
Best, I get 16.13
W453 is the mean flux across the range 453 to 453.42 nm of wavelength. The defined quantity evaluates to 19.9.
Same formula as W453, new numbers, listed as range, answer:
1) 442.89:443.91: 18.3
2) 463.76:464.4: 20.4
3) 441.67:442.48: 19.7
